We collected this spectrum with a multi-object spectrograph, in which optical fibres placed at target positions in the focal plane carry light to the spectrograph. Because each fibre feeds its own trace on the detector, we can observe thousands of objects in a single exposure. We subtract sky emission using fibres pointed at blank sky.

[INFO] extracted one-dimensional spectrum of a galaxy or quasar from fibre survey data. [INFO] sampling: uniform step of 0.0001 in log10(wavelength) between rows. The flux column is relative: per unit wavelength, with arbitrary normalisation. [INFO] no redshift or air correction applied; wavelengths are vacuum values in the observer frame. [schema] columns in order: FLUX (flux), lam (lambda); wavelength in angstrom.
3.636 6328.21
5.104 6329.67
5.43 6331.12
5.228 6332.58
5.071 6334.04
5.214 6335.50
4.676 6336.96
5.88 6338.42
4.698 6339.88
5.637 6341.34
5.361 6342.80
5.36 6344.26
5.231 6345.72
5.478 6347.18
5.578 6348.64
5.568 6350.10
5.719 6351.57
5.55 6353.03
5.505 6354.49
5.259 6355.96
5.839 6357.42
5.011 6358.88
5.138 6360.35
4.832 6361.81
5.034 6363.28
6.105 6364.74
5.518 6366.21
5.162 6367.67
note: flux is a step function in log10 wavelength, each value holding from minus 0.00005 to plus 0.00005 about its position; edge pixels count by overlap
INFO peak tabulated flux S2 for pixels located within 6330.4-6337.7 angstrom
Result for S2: 5.43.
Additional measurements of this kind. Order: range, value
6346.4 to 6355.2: 5.719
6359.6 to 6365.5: 6.105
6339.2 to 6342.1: 5.637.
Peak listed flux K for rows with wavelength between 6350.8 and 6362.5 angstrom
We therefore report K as 5.839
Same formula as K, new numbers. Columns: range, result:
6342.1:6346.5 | 5.361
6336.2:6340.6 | 5.88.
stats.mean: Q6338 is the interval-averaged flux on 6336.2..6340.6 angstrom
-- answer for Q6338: 5.08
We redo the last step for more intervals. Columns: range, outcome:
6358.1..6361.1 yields 5.09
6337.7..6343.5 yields 5.39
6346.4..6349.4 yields 5.53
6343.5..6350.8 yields 5.45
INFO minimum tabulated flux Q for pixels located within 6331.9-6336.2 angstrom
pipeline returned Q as 5.071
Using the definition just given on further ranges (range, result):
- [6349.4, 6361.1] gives 5.011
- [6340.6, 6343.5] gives 5.361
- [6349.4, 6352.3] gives 5.568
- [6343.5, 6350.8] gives 5.231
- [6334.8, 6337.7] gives 4.676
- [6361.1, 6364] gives 4.832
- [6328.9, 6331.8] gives 5.104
